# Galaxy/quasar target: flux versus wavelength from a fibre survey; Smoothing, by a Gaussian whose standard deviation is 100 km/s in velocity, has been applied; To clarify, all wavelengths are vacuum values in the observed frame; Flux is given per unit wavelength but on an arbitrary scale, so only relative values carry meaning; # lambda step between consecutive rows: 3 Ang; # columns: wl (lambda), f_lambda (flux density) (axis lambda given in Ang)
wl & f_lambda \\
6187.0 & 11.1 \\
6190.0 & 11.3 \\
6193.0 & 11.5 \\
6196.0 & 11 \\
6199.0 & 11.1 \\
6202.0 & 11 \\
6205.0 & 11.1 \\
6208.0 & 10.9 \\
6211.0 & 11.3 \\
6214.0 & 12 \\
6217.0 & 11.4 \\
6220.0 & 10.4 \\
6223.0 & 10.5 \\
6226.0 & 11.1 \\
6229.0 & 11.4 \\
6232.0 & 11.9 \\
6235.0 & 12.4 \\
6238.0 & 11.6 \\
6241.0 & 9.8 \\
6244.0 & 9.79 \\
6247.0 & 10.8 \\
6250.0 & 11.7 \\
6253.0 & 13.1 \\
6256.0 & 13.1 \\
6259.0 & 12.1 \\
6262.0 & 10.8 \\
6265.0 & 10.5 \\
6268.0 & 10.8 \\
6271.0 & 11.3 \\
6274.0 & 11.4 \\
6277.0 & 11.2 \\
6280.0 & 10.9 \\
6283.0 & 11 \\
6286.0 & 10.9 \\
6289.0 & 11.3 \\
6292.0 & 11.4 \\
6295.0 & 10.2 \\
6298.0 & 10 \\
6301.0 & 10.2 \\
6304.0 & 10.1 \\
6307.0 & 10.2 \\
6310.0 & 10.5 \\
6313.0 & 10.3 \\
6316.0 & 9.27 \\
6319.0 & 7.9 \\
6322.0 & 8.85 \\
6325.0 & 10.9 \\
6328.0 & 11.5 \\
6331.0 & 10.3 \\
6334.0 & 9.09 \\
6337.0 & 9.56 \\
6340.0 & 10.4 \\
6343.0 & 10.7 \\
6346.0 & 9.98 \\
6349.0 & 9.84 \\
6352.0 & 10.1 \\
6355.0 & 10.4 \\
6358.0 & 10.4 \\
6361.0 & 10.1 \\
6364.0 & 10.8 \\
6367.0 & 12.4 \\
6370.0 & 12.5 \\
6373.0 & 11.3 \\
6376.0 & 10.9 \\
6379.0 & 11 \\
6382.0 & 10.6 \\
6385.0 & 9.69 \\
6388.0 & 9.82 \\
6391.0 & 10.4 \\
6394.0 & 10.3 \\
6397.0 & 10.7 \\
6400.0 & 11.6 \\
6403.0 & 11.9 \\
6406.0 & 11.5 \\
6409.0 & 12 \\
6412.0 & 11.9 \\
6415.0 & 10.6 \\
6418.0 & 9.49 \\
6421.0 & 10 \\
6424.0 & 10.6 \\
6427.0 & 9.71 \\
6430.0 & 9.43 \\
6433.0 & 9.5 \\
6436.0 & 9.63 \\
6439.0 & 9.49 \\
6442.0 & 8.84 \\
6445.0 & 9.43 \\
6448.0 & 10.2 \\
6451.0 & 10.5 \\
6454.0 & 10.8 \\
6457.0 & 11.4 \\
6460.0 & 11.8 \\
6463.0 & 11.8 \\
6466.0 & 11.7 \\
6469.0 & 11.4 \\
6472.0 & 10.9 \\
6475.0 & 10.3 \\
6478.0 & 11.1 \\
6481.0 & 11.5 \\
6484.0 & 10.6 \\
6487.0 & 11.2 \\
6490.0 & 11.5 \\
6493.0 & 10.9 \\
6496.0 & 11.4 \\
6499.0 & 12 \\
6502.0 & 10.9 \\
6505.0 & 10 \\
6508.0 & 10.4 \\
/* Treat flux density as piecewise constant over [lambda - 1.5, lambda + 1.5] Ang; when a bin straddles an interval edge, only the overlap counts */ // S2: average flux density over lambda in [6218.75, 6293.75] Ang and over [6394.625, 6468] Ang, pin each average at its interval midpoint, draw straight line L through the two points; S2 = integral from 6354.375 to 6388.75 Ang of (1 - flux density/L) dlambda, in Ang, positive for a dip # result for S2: -0.1 Ang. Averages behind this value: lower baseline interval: 11.2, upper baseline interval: 10.6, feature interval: 10.9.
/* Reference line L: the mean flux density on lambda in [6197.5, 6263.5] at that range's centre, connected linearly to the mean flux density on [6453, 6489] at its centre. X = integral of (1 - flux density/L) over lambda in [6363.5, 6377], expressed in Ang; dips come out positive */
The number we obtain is -0.5 Ang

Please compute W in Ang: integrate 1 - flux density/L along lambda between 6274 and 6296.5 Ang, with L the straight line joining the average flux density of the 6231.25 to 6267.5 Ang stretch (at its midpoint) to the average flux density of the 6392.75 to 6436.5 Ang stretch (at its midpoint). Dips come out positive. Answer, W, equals 0.5 Ang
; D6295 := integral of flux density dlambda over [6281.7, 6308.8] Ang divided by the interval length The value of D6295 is 10.6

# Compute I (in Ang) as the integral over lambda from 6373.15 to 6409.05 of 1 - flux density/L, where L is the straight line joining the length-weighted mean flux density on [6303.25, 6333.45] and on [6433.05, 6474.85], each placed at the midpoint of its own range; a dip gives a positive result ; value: -2.0 Ang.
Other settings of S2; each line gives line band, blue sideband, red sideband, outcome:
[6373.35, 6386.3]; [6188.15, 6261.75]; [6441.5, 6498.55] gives 0.6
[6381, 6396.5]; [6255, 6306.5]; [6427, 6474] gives 0.6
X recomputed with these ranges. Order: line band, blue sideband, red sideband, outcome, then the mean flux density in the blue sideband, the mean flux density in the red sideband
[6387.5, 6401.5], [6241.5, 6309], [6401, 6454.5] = -0.2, 11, 10.3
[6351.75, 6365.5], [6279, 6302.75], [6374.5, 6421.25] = 0.5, 10.7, 10.8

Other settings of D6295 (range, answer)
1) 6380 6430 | 10.6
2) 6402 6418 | 11.4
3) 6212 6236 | 11.4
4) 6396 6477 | 10.6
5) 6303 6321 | 9.68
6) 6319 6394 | 10.4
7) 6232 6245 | 11.1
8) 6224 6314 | 11.1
